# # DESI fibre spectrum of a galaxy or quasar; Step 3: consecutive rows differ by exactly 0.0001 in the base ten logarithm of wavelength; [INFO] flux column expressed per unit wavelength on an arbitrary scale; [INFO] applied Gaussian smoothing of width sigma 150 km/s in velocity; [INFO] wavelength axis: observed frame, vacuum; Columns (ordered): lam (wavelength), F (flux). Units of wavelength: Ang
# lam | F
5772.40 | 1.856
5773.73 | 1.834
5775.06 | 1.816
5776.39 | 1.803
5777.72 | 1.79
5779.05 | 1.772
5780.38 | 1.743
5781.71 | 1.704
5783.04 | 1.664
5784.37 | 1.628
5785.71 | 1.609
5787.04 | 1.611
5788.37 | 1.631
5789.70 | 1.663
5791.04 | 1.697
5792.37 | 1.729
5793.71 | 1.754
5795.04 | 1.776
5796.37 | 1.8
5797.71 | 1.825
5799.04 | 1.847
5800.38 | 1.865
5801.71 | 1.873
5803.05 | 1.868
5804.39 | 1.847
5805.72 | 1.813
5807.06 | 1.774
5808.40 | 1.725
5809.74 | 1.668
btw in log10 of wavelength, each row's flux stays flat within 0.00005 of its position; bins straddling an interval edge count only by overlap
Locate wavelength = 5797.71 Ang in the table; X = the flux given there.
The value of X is 1.825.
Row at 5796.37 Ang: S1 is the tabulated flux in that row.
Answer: 1.8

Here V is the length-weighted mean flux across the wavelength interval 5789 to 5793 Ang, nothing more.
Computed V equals 1.7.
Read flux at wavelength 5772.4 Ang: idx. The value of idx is 1.856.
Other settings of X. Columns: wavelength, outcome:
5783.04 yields 1.664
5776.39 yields 1.803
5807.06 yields 1.774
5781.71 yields 1.704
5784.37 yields 1.628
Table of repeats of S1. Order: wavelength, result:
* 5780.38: 1.743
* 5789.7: 1.663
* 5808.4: 1.725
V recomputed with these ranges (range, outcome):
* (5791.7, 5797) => 1.77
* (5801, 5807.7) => 1.84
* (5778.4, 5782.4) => 1.74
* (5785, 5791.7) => 1.64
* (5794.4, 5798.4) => 1.8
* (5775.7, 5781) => 1.78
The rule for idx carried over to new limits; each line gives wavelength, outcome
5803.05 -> 1.868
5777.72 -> 1.79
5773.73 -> 1.834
